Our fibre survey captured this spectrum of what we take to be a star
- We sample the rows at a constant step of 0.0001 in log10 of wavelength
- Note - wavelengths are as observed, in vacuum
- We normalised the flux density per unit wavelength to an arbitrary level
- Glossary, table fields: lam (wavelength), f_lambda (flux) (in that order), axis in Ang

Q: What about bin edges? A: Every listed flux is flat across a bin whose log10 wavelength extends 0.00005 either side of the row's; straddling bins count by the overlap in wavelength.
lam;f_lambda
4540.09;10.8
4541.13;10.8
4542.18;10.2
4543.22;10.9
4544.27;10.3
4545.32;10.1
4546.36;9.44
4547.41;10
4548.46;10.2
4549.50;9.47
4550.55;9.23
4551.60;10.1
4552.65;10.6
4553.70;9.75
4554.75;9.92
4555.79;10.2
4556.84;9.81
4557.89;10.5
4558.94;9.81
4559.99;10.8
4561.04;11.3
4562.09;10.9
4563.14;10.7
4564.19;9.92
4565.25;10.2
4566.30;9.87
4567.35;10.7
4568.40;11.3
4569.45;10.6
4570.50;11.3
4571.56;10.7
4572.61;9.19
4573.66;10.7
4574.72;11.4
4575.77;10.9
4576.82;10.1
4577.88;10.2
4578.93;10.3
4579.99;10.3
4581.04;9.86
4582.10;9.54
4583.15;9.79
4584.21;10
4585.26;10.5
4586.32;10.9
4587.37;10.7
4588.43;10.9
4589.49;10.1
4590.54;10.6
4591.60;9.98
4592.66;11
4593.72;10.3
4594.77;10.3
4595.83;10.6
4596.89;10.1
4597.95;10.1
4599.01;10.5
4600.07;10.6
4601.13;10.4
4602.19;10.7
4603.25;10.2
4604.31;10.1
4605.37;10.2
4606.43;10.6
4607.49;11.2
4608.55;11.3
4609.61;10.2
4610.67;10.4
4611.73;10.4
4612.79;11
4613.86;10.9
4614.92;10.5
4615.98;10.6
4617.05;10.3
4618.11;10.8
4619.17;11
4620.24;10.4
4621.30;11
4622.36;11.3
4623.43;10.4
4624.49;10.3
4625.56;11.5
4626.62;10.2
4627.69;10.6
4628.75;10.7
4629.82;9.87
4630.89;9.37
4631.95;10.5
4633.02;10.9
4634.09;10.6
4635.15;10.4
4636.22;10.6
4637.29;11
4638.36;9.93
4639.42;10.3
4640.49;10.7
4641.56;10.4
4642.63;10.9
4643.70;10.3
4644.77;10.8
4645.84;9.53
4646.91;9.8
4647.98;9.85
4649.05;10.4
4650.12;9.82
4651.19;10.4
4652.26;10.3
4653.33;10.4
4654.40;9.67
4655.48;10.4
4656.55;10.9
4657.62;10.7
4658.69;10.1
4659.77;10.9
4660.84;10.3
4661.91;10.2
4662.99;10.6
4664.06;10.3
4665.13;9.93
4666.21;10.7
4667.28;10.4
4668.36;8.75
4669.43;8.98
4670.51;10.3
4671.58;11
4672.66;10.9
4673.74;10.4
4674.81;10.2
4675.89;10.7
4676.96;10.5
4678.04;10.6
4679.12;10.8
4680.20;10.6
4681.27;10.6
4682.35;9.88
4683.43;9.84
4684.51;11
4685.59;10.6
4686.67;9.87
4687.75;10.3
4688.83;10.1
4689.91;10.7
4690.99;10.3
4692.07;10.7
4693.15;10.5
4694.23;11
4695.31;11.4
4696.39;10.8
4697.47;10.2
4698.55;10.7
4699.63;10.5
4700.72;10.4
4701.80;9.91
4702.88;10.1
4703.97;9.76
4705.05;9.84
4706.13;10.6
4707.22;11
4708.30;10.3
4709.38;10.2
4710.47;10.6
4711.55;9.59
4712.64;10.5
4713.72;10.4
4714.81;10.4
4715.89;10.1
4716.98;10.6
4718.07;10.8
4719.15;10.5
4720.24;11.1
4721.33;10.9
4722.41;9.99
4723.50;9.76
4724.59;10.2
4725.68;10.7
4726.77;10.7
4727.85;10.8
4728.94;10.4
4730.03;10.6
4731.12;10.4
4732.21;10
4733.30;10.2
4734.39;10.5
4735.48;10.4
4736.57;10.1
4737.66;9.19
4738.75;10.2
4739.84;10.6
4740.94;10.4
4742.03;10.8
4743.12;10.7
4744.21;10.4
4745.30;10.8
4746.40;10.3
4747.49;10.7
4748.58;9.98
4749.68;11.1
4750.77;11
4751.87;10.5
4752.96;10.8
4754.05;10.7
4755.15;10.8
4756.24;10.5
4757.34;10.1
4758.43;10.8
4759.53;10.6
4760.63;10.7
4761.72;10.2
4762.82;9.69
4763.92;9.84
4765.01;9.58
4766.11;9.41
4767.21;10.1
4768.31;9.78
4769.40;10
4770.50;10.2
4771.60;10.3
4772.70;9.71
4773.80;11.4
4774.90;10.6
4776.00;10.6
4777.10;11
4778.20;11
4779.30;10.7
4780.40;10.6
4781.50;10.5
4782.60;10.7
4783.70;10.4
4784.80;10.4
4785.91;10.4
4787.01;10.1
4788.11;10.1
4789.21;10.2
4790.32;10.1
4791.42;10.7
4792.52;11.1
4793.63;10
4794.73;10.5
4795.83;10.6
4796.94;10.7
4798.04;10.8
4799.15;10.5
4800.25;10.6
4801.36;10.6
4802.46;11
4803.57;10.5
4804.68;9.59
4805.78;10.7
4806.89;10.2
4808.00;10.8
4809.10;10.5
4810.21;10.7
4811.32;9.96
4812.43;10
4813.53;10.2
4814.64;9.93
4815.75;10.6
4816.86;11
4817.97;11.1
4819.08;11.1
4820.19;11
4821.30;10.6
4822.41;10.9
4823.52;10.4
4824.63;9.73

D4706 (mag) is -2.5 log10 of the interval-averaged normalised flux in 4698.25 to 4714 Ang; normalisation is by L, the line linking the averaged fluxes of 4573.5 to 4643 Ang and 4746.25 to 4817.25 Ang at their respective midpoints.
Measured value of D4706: 0.018 mag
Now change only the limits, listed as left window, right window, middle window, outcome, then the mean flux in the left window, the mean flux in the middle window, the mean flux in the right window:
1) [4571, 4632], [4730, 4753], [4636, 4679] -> 0.013 mag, 10.5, 10.3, 10.4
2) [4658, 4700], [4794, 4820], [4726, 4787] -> 0.008 mag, 10.4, 10.4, 10.5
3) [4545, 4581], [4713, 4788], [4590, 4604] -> -0.009 mag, 10.3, 10.4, 10.4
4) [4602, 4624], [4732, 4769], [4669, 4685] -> 0.008 mag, 10.6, 10.4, 10.3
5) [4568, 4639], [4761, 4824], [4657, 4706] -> 0.010 mag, 10.5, 10.4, 10.4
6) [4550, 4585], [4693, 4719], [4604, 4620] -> -0.029 mag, 10.3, 10.6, 10.4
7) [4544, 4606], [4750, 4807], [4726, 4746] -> 0.001 mag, 10.3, 10.4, 10.4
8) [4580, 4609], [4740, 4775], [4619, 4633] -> -0.015 mag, 10.4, 10.5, 10.4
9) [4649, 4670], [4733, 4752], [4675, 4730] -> -0.013 mag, 10.2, 10.4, 10.4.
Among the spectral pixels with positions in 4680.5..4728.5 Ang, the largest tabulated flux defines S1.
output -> 11.4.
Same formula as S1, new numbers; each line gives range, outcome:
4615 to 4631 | 11.5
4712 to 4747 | 11.1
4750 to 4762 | 11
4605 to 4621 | 11.3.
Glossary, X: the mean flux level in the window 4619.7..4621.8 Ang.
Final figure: 10.7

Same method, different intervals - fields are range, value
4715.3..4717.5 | 10.4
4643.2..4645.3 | 10.6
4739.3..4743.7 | 10.6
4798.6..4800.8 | 10.6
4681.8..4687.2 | 10.2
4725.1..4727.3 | 10.7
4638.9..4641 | 10.5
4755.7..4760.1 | 10.5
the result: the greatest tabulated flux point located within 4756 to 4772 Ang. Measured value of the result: 10.8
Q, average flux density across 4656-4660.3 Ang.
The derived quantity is 10.6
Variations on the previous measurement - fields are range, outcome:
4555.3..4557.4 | 10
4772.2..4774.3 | 10.6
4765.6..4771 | 9.9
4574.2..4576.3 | 11.2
